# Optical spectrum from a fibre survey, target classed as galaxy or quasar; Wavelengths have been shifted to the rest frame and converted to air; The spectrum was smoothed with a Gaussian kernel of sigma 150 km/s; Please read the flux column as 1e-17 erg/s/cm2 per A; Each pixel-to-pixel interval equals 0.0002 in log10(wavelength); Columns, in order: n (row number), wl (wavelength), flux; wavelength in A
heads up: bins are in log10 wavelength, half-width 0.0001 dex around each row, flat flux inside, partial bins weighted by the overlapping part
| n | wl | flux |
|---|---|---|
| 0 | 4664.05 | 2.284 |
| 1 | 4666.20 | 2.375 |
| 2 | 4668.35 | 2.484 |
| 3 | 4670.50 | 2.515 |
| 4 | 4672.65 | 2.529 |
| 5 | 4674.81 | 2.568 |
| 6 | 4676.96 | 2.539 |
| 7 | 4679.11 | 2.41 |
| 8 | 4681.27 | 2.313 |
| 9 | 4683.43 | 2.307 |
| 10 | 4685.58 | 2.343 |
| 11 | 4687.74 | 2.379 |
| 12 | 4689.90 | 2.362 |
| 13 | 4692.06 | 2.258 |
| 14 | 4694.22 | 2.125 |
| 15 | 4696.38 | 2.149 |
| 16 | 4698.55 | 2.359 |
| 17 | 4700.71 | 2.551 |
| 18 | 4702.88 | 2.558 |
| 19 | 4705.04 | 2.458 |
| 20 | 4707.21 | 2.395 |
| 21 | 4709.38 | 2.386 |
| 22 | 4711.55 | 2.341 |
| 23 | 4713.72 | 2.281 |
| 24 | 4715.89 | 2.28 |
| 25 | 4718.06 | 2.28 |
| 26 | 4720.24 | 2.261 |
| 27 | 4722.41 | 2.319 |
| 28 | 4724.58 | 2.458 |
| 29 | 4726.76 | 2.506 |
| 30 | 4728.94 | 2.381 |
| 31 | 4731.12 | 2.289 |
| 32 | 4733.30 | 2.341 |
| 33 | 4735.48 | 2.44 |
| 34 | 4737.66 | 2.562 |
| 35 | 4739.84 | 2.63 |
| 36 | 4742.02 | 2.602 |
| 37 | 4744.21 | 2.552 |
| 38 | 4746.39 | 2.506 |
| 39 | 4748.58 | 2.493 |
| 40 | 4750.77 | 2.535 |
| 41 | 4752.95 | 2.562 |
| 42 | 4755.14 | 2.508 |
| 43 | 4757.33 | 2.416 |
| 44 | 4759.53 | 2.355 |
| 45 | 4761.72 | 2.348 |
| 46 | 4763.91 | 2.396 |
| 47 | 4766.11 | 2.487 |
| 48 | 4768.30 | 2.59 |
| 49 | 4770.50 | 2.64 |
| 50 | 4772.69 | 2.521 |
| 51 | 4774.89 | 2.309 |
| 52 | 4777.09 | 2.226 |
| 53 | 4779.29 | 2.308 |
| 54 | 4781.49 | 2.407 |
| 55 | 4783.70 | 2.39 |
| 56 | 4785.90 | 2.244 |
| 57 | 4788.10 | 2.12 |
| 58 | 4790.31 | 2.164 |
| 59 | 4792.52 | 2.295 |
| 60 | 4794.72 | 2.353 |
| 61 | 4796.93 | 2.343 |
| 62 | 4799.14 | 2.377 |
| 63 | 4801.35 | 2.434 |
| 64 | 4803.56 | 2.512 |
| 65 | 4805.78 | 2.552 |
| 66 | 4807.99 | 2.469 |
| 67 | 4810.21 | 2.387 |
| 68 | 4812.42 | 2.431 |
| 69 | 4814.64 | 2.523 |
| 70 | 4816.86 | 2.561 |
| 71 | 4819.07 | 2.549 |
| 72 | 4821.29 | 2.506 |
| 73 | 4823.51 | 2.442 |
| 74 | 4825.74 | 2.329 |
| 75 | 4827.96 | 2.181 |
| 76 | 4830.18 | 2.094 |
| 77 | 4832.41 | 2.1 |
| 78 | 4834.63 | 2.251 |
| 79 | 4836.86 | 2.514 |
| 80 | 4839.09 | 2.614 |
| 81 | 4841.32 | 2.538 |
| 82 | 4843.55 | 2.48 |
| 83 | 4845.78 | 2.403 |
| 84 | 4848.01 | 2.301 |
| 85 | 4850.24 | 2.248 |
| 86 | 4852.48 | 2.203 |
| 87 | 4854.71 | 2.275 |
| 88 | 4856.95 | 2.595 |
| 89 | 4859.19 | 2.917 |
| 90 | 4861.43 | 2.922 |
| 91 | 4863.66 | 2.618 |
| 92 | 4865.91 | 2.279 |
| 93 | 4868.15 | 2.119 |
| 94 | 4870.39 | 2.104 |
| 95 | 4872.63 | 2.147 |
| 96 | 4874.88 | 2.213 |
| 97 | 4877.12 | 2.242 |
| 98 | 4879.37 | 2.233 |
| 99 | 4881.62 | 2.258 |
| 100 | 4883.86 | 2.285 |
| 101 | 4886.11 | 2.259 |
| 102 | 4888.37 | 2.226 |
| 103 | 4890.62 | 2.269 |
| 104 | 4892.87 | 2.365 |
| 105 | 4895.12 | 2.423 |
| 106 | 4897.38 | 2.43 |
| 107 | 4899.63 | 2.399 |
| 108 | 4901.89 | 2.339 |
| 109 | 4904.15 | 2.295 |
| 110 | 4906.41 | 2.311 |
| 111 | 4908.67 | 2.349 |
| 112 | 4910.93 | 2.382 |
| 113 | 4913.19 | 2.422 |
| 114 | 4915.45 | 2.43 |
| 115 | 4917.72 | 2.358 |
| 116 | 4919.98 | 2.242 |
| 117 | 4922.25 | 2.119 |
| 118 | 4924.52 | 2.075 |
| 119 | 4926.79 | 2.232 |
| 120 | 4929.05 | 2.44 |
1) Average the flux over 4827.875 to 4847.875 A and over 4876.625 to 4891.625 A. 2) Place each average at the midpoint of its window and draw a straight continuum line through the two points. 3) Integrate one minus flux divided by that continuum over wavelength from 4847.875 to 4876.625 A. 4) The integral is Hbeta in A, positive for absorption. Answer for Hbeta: -0.9 A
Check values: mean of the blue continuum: 2.36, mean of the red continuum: 2.25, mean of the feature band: 2.38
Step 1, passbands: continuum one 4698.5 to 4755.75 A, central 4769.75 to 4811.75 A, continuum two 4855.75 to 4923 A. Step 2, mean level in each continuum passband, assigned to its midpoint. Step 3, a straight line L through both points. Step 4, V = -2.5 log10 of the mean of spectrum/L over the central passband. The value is 0.02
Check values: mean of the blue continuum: 2.44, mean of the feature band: 2.37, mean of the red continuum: 2.35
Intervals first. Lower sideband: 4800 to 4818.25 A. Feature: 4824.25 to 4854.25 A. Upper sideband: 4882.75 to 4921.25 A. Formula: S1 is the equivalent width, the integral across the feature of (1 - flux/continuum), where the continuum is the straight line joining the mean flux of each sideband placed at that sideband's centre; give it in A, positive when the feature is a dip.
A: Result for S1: 1.3 A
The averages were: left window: 2.48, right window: 2.34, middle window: 2.33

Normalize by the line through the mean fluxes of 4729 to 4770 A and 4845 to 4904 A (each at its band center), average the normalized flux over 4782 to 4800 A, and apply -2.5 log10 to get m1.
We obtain 0.07 mag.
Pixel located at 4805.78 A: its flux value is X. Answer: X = 2.552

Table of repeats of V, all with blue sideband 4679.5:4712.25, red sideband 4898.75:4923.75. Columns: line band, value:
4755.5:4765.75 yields -0.02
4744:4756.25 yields -0.08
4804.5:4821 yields -0.07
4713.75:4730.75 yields 0.00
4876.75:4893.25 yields 0.03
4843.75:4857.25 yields 0.00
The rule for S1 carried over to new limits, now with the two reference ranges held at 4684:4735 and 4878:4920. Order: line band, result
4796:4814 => -0.77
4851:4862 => -1.03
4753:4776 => -1.14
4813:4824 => -0.83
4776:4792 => 0.53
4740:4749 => -0.78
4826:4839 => 0.41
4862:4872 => 0.11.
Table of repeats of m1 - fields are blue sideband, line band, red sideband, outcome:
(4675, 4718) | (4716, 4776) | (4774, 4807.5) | -0.05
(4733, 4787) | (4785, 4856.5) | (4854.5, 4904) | 0.02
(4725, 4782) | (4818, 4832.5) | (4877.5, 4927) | 0.03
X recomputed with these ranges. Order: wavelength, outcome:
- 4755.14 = 2.508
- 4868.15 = 2.119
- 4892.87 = 2.365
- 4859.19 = 2.917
